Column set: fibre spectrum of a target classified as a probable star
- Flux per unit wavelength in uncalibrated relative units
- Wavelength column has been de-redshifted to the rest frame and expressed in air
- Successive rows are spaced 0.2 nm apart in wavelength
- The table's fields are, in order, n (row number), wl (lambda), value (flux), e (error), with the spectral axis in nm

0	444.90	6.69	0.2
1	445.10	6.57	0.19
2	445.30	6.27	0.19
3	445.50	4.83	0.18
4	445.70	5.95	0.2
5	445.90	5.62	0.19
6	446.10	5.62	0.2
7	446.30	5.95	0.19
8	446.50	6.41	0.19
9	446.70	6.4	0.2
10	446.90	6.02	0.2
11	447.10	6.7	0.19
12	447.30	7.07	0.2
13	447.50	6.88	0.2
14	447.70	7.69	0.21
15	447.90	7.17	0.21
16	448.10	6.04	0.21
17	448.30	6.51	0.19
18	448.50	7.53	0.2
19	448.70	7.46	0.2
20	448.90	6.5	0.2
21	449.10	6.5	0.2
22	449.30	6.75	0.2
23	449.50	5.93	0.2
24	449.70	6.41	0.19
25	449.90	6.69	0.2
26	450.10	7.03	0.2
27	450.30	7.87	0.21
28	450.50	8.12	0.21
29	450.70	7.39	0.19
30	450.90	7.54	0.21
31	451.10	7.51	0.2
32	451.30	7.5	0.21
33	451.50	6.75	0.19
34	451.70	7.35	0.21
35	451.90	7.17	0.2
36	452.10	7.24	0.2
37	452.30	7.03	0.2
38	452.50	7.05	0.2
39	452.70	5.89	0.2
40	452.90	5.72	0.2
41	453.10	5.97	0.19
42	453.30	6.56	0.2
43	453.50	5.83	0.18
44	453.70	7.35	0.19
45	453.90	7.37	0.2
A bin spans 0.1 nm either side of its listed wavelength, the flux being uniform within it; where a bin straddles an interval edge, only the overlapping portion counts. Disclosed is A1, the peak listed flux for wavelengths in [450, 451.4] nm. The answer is 8.12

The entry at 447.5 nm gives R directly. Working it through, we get 6.88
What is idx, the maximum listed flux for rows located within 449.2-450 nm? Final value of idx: 6.75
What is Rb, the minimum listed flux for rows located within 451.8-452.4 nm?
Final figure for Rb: 7.03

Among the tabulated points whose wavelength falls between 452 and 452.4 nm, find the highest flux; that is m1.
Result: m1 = 7.24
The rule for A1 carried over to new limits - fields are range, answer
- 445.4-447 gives 6.41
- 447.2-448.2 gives 7.69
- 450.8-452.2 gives 7.54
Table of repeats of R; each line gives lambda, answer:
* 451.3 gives 7.5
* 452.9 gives 5.72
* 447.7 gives 7.69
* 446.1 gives 5.62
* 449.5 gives 5.93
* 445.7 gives 5.95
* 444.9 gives 6.69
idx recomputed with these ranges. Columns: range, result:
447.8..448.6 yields 7.53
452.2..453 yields 7.05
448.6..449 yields 7.46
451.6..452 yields 7.35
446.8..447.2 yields 6.7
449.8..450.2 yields 7.03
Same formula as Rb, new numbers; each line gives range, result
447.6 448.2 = 6.04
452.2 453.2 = 5.72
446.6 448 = 6.02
